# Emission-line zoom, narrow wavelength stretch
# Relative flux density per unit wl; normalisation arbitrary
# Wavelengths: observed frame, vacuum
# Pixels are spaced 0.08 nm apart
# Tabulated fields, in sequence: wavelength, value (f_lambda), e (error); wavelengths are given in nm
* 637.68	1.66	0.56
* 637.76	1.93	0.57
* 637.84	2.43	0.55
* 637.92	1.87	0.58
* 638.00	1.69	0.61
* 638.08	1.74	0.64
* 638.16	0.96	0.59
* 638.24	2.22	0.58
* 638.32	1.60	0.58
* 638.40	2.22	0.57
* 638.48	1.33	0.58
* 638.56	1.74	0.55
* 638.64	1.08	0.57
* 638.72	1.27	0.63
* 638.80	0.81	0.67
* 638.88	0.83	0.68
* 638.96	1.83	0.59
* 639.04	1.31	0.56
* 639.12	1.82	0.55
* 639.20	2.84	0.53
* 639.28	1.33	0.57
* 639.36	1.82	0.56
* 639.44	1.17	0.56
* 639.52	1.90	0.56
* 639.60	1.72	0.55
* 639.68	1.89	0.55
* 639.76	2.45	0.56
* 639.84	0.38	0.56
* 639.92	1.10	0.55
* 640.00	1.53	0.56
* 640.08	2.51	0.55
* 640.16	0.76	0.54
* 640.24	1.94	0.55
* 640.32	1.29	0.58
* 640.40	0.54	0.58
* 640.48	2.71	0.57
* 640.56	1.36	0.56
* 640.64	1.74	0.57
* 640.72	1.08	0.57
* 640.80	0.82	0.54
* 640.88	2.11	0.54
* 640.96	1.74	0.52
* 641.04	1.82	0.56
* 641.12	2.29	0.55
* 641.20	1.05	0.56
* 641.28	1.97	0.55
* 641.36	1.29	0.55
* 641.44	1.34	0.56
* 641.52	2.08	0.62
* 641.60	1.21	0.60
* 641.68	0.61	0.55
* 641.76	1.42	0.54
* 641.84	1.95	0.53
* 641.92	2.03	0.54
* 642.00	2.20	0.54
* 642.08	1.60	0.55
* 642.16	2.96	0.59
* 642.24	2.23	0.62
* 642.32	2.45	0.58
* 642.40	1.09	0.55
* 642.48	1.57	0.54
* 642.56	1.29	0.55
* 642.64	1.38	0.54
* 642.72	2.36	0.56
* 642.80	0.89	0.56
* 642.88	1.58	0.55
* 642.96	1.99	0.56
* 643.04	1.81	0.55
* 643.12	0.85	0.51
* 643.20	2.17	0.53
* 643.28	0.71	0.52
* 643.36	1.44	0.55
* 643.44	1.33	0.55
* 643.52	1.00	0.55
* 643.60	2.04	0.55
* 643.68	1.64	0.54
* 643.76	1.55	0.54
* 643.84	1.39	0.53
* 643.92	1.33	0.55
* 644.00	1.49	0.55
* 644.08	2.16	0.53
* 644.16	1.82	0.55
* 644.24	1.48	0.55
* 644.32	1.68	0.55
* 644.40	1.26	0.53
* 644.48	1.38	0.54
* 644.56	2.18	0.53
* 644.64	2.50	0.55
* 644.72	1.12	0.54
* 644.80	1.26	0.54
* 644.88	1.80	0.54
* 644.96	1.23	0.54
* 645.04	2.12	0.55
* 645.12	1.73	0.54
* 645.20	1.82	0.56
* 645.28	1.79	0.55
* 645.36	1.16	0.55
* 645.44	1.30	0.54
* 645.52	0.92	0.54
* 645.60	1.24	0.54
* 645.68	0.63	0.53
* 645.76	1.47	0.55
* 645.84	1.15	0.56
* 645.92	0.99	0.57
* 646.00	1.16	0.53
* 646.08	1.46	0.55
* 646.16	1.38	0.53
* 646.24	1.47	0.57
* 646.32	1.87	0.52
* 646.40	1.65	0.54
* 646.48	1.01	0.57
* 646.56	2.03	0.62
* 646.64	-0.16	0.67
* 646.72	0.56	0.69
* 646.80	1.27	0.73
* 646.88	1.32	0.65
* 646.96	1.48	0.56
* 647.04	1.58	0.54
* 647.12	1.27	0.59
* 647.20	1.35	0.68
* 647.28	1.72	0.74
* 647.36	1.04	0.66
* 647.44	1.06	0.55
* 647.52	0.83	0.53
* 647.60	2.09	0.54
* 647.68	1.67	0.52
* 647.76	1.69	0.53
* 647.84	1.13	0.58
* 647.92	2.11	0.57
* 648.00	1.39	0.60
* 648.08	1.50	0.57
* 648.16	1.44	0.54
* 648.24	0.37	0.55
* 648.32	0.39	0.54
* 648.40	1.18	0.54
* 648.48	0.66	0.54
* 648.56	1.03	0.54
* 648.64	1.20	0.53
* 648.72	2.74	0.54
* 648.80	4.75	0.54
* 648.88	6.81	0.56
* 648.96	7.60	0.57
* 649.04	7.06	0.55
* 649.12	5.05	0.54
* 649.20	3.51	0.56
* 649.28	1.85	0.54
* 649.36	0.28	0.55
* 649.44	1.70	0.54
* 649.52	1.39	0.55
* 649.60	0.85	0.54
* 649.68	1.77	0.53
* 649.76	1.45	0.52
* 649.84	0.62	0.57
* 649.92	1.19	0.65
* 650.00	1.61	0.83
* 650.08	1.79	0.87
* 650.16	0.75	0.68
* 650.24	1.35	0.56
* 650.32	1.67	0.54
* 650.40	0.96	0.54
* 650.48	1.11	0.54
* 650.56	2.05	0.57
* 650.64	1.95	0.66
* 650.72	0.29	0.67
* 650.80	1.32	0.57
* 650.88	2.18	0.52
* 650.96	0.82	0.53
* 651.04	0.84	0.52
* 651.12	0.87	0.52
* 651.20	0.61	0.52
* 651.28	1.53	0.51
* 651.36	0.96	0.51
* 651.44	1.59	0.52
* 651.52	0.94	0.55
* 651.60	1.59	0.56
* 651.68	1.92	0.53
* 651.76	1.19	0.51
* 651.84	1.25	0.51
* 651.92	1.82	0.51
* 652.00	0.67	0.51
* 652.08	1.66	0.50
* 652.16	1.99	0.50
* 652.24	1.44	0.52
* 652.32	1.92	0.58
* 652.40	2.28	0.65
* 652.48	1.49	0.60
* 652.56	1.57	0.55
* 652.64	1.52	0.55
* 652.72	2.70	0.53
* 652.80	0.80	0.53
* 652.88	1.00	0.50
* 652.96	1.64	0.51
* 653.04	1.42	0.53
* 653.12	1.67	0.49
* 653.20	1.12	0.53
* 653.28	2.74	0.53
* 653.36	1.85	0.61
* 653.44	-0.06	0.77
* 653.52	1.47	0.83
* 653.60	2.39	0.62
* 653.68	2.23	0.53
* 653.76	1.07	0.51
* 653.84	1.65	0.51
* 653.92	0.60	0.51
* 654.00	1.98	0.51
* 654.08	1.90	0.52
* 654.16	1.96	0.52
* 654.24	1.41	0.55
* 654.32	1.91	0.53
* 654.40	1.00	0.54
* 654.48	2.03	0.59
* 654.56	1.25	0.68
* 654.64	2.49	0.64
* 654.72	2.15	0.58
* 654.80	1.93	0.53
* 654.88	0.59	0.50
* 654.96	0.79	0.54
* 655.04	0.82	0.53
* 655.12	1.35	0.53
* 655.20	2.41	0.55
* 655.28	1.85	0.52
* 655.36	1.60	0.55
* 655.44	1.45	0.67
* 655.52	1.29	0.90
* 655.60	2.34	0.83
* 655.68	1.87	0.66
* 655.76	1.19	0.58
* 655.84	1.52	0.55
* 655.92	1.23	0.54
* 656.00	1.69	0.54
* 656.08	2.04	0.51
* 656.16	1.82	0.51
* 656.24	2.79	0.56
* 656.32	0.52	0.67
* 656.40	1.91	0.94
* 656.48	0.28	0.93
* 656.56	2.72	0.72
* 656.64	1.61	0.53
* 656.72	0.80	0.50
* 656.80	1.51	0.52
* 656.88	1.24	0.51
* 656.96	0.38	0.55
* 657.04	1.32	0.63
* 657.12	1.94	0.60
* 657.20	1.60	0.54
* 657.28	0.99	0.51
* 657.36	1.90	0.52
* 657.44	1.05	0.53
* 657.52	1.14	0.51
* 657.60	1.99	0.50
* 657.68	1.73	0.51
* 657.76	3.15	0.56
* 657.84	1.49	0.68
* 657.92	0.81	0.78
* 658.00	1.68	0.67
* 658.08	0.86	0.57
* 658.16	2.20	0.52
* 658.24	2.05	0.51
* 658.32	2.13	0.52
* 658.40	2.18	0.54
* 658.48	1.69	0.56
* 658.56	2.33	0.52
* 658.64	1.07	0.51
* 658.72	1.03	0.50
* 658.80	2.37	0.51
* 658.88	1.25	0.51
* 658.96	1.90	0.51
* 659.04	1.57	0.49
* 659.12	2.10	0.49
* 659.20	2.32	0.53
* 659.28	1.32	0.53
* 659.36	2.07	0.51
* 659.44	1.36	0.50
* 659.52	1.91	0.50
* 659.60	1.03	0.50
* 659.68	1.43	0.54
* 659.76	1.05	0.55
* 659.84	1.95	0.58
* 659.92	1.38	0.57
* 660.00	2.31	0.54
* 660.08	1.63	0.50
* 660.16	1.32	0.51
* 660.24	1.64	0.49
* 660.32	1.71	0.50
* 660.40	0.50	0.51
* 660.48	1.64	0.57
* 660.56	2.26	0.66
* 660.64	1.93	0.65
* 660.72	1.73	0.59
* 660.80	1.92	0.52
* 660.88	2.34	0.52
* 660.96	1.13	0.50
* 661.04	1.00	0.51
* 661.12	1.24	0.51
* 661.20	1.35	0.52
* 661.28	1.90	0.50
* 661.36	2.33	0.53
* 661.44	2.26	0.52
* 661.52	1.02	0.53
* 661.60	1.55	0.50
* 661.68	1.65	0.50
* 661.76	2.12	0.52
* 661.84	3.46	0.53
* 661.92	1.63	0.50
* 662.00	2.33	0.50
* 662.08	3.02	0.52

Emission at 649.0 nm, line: H-beta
